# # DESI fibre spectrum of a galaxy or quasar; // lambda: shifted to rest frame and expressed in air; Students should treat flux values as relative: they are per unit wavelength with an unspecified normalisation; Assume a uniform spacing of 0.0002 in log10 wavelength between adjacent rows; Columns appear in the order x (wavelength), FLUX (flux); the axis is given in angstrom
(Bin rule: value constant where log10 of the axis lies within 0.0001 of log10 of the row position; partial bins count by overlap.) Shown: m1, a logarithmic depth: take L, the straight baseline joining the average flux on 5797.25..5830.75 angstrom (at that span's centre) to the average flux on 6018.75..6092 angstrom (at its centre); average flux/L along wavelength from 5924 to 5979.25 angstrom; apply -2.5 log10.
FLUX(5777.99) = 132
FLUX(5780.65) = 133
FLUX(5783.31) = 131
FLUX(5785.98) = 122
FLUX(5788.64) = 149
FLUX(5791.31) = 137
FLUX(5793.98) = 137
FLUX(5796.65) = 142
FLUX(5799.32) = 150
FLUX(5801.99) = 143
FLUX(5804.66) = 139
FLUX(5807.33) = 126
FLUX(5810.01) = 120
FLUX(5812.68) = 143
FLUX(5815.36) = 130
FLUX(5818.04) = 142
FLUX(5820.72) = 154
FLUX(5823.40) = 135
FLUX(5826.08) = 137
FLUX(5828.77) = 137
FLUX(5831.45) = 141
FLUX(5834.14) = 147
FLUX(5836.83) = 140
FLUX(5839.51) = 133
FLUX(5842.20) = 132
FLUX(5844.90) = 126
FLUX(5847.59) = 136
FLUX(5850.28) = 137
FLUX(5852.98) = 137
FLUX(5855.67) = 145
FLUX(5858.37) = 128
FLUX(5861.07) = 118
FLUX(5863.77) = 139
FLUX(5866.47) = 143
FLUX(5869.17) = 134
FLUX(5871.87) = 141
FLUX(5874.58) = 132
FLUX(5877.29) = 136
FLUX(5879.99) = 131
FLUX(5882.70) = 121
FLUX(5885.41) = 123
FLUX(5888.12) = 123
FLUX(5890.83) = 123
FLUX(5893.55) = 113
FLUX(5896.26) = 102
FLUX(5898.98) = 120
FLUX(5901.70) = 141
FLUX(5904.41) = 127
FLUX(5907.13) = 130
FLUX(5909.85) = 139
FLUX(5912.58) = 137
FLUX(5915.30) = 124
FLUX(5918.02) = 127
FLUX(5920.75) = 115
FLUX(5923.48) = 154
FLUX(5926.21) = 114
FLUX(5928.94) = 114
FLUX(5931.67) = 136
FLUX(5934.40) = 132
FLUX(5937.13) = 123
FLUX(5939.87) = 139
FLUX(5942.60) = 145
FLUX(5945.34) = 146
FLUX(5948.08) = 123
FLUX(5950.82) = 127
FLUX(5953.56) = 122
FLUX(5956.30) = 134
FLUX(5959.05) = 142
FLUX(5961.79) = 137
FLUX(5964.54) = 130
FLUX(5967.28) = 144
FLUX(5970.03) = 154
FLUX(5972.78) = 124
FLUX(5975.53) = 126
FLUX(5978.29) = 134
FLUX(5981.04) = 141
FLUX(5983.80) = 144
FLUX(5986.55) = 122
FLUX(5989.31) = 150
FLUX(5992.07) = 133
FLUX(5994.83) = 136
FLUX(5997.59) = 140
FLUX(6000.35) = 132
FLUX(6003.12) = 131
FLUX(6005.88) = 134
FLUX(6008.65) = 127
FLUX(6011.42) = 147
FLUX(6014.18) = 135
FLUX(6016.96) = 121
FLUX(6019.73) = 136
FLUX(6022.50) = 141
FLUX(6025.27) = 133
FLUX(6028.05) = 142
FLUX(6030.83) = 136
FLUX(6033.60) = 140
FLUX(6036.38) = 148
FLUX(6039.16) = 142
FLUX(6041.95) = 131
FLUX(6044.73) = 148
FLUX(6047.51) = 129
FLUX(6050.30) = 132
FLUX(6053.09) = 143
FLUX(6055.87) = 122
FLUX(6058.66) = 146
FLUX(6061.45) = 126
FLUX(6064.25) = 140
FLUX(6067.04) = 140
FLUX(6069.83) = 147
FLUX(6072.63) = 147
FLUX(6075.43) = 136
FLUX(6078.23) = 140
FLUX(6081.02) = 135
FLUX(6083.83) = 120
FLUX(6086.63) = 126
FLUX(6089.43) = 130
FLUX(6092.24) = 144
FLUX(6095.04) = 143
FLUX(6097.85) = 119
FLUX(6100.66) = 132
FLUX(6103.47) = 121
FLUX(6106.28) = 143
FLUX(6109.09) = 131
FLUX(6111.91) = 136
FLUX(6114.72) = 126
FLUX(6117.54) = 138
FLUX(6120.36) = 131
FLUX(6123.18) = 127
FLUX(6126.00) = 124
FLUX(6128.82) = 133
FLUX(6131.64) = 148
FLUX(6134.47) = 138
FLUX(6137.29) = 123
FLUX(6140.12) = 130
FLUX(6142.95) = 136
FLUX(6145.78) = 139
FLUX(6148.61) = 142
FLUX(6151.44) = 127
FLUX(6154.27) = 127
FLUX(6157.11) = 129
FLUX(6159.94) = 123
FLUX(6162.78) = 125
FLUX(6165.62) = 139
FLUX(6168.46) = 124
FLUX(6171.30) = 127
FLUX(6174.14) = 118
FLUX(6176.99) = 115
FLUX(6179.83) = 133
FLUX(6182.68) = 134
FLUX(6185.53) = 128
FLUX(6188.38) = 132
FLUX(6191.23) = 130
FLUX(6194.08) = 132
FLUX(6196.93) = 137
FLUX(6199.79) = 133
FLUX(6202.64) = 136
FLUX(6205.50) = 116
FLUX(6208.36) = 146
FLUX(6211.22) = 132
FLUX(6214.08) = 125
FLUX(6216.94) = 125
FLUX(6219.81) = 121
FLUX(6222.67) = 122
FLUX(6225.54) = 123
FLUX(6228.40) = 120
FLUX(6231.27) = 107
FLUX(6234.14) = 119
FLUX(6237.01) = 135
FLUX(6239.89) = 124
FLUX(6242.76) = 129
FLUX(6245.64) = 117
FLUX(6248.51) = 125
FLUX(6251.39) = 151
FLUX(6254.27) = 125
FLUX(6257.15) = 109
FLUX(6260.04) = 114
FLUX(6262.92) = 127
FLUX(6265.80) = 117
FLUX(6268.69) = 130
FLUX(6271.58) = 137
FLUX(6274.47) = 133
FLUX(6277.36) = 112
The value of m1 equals 0.04 mag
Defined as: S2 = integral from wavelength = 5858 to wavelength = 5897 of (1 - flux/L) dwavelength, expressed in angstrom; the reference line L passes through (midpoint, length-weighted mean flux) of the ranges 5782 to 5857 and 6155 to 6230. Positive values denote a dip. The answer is 2.43 angstrom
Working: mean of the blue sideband 137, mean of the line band 128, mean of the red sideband 128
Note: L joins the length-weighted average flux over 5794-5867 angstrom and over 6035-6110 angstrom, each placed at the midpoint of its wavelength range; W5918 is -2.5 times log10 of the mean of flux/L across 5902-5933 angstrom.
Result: 0.059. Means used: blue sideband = 137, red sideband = 136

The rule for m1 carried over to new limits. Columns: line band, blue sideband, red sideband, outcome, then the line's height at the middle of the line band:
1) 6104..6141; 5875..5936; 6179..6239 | -0.044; 127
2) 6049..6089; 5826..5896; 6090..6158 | -0.024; 133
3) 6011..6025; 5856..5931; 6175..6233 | -0.061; 128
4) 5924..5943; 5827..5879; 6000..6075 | 0.057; 136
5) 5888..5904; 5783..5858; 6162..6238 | 0.126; 135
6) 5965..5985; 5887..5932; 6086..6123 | -0.081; 128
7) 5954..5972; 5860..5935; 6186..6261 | -0.089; 128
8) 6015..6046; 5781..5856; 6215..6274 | -0.058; 131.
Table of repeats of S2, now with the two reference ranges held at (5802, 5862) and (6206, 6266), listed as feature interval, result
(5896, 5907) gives 0.7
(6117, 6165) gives -1.7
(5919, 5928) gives 0.4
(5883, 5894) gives 1.1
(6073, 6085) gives -0.5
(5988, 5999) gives -0.7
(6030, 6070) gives -2.5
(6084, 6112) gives -0.7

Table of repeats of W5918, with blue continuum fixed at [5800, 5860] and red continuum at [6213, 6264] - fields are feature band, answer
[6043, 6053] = -0.06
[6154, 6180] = 0.00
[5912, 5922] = 0.07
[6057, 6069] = -0.07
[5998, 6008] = -0.01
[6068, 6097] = -0.07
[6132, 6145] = -0.06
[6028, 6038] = -0.09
